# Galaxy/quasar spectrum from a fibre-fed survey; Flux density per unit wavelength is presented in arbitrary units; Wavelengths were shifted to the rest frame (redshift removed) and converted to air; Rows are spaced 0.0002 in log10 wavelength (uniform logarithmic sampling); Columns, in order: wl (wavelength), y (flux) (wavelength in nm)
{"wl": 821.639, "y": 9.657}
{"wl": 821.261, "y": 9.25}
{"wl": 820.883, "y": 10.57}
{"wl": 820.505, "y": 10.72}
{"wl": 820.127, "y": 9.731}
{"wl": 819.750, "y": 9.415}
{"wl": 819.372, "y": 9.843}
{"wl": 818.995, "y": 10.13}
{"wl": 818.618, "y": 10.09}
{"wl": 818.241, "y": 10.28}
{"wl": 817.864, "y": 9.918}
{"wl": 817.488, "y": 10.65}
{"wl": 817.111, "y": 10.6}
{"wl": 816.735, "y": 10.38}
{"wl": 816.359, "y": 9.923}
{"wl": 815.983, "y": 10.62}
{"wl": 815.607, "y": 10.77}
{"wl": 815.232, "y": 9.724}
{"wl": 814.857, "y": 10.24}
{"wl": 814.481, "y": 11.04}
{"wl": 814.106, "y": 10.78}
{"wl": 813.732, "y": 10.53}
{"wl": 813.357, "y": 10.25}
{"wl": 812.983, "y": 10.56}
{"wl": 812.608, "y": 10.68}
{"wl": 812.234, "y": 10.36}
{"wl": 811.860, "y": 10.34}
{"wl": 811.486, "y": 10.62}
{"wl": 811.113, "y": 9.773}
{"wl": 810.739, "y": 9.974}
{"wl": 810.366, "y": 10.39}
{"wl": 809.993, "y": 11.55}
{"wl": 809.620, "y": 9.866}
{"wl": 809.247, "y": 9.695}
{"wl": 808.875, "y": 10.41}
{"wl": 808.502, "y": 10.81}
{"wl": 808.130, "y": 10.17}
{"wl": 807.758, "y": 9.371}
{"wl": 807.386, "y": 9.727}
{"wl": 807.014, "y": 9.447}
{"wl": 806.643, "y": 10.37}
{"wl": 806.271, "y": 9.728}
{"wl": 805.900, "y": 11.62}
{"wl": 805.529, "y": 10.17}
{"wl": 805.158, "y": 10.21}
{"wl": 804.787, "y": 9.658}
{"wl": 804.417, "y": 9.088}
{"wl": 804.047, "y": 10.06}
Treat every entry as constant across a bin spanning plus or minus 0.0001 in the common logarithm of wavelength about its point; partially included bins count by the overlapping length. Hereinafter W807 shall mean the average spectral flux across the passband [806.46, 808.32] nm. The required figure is 9.82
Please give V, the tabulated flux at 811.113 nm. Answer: 9.773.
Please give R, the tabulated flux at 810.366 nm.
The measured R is 10.39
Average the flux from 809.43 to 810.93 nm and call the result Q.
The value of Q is 10.4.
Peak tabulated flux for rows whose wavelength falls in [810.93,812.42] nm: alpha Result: 10.62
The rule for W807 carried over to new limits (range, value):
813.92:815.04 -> 10.7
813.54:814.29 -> 10.7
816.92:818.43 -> 10.4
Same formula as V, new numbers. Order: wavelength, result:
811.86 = 10.34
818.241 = 10.28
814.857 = 10.24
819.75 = 9.415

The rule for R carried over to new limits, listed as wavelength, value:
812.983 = 10.56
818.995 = 10.13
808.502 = 10.81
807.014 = 9.447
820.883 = 10.57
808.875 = 10.41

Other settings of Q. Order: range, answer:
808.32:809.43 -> 10.3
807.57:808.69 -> 10.1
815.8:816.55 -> 10.3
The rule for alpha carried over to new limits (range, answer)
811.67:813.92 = 10.68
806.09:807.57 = 10.37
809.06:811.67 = 11.55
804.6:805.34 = 10.21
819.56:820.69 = 10.72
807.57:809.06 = 10.81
